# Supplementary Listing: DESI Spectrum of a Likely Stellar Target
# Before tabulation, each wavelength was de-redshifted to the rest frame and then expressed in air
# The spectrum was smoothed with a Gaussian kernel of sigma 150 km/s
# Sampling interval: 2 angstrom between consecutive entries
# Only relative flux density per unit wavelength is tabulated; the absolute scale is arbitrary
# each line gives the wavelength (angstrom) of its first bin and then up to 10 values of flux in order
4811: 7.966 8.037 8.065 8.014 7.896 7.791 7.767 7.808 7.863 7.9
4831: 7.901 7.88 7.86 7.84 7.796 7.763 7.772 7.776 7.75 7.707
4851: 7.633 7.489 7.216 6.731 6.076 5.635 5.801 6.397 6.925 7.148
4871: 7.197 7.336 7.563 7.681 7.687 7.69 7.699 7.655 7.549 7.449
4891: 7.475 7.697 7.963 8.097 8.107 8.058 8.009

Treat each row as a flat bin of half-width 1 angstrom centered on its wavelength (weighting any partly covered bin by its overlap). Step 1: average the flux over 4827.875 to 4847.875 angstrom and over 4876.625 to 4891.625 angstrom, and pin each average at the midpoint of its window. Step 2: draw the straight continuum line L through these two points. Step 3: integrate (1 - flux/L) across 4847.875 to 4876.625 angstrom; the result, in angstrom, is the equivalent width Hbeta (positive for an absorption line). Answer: 2.88 angstrom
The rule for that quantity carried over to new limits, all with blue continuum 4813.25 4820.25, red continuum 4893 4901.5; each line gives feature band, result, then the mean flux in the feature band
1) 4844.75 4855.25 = 0.5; 7.61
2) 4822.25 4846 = 0.5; 7.83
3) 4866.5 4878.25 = 1.0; 7.33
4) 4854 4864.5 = 2.2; 6.3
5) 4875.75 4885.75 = 0.4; 7.68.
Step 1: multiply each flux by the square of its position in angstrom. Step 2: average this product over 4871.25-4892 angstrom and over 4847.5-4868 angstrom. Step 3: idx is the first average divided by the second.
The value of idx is 1.13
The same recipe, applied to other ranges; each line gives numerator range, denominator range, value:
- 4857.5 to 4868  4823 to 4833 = 0.80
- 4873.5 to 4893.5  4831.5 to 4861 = 1.04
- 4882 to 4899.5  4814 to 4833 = 1.01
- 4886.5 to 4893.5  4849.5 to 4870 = 1.13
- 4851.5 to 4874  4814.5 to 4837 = 0.87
